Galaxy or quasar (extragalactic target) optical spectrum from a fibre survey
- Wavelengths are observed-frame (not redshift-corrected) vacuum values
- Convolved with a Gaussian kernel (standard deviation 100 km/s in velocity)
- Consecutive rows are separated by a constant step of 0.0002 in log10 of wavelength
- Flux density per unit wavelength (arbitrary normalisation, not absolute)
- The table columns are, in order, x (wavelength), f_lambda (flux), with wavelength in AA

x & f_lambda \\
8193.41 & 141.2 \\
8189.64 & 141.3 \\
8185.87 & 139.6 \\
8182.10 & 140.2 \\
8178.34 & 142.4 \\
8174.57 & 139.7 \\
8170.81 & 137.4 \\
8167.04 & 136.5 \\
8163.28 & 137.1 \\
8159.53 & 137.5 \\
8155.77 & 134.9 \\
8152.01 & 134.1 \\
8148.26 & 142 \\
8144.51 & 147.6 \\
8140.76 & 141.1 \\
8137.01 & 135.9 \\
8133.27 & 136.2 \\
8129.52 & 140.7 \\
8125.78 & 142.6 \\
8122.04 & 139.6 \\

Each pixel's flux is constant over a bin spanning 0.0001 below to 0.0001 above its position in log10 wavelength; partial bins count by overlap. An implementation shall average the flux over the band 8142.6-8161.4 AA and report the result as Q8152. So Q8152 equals 139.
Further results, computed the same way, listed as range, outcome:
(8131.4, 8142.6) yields 138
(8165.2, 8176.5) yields 138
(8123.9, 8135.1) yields 140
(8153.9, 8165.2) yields 137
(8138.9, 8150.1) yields 144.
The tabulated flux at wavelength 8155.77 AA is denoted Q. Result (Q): 134.9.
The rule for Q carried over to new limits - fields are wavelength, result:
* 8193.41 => 141.2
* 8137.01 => 135.9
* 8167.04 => 136.5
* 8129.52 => 140.7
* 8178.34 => 142.4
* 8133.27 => 136.2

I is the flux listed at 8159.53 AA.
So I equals 137.5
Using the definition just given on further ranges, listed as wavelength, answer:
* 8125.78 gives 142.6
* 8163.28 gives 137.1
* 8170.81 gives 137.4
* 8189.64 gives 141.3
